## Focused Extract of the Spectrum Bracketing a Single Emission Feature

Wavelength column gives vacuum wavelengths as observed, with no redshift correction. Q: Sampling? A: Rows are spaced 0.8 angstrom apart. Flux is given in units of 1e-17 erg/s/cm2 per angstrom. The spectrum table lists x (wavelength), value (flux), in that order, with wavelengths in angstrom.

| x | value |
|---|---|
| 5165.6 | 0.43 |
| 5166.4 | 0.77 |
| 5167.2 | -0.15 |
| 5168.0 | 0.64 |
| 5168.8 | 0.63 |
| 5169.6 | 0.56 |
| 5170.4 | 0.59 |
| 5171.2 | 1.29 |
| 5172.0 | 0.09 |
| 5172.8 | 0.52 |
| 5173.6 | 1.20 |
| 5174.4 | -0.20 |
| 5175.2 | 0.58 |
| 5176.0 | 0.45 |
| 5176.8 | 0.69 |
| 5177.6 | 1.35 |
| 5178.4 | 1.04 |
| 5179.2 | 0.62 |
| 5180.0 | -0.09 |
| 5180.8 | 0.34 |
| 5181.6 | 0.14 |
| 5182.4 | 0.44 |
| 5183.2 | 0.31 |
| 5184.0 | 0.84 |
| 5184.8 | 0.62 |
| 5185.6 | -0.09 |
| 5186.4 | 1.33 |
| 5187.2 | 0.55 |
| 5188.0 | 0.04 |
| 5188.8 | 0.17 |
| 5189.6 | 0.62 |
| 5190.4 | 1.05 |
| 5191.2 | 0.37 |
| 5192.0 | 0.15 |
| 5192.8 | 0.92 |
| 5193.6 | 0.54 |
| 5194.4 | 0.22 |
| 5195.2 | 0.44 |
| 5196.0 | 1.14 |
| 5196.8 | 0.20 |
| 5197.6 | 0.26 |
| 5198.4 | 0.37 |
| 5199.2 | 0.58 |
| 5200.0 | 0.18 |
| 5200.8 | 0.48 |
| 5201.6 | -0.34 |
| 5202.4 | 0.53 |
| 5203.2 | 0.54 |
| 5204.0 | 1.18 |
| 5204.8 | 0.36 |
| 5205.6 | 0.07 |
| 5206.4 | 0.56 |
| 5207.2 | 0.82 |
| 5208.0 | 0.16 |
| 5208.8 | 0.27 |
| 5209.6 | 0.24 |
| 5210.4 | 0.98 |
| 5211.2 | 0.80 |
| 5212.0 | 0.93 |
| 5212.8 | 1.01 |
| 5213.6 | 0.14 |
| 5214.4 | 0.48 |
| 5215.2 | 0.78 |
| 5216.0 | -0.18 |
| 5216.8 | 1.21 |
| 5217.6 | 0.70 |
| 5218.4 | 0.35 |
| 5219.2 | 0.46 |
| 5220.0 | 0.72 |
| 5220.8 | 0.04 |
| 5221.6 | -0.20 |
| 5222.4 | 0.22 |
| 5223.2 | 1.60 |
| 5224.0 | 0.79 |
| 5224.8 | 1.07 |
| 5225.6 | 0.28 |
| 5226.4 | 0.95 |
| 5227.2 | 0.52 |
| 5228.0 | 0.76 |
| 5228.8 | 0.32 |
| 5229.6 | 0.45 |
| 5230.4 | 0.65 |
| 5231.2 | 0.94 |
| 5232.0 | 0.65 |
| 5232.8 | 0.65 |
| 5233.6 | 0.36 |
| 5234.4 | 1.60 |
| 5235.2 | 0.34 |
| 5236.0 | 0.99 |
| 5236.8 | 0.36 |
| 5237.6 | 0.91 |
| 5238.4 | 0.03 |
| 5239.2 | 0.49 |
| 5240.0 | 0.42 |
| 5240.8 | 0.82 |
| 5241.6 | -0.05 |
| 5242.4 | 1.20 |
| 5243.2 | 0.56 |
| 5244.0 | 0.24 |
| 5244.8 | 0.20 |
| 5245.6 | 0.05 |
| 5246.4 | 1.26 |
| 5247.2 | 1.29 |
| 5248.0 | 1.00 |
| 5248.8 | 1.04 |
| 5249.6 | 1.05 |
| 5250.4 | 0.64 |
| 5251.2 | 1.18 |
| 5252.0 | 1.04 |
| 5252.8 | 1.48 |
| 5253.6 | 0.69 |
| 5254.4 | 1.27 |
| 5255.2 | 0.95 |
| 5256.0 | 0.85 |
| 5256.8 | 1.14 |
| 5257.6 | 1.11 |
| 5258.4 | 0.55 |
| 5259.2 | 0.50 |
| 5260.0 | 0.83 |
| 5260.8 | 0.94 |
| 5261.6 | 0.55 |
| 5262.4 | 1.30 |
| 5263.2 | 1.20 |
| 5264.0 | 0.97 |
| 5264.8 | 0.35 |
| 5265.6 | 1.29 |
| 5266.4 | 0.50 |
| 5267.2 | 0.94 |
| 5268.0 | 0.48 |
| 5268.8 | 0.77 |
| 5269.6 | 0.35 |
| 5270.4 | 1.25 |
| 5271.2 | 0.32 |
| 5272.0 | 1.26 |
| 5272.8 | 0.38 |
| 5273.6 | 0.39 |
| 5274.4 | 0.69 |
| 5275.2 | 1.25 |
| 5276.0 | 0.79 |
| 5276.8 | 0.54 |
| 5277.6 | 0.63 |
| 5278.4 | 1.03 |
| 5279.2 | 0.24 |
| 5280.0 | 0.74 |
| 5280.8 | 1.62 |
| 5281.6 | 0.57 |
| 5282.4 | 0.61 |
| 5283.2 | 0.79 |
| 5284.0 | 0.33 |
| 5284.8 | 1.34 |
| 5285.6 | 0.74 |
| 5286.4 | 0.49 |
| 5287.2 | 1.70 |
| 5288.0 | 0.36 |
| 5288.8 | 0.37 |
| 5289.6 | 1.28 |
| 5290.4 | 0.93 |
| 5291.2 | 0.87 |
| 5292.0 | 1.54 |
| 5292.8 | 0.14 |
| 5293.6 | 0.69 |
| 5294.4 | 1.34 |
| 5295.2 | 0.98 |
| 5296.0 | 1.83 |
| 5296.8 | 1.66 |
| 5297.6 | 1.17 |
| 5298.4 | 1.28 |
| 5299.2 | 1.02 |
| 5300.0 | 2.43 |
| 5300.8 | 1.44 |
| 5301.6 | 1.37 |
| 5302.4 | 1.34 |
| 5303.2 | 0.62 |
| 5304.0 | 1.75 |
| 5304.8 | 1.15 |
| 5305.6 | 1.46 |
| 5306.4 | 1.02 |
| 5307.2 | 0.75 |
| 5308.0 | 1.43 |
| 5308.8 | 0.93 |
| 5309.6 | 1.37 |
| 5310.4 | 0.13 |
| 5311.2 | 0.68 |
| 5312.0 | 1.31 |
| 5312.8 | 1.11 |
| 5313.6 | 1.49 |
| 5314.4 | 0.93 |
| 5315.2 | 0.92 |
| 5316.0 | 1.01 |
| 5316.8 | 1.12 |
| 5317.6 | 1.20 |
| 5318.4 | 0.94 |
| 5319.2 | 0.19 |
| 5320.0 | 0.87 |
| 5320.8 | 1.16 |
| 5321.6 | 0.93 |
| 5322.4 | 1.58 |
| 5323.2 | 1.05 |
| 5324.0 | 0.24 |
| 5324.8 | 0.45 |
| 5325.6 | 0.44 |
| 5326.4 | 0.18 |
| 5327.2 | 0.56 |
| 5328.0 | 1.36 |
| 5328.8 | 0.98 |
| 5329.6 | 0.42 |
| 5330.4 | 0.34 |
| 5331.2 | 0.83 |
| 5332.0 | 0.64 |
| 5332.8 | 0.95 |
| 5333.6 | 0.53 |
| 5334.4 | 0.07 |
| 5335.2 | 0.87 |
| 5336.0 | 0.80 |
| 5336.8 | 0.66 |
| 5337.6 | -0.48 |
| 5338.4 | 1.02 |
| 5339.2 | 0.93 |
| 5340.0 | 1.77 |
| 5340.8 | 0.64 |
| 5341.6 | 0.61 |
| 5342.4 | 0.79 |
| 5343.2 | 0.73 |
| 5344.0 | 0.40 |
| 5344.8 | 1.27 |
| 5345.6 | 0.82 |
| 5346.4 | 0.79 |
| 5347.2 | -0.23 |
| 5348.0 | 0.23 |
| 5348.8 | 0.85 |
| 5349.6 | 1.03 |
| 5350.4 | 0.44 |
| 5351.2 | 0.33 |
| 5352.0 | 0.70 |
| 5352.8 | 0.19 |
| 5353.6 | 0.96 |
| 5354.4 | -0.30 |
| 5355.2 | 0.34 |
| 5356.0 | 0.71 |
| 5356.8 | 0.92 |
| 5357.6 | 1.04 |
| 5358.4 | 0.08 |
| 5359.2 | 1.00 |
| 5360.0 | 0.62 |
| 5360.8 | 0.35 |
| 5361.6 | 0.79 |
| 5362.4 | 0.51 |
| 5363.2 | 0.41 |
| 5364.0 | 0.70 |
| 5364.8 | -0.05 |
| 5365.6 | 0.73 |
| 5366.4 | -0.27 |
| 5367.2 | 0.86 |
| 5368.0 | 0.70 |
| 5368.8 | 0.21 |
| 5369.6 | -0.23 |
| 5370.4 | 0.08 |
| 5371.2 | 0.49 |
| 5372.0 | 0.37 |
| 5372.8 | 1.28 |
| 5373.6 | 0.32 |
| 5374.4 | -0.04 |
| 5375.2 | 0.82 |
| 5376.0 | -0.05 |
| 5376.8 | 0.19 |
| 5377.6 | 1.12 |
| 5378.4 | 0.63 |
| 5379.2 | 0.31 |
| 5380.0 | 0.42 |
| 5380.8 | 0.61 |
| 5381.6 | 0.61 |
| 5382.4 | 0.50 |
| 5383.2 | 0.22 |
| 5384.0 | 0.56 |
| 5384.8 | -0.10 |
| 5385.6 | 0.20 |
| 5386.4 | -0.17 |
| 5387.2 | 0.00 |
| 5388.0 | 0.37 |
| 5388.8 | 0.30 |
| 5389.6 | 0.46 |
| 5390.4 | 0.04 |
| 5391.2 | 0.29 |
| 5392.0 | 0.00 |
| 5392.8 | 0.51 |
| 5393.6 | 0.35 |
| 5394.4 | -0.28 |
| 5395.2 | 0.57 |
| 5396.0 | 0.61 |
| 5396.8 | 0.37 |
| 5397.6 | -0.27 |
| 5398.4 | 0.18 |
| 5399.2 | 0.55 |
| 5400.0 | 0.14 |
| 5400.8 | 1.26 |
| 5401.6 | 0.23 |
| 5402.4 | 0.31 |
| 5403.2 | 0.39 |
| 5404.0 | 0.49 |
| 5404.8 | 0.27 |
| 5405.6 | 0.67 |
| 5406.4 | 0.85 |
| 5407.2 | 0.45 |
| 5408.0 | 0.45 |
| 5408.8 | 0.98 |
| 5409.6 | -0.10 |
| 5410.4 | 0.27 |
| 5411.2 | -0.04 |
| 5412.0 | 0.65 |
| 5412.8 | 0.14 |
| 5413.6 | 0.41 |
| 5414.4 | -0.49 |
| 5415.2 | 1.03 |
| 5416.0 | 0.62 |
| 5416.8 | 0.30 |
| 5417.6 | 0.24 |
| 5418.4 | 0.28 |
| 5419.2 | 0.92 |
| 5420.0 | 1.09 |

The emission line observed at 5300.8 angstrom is C III] 1909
